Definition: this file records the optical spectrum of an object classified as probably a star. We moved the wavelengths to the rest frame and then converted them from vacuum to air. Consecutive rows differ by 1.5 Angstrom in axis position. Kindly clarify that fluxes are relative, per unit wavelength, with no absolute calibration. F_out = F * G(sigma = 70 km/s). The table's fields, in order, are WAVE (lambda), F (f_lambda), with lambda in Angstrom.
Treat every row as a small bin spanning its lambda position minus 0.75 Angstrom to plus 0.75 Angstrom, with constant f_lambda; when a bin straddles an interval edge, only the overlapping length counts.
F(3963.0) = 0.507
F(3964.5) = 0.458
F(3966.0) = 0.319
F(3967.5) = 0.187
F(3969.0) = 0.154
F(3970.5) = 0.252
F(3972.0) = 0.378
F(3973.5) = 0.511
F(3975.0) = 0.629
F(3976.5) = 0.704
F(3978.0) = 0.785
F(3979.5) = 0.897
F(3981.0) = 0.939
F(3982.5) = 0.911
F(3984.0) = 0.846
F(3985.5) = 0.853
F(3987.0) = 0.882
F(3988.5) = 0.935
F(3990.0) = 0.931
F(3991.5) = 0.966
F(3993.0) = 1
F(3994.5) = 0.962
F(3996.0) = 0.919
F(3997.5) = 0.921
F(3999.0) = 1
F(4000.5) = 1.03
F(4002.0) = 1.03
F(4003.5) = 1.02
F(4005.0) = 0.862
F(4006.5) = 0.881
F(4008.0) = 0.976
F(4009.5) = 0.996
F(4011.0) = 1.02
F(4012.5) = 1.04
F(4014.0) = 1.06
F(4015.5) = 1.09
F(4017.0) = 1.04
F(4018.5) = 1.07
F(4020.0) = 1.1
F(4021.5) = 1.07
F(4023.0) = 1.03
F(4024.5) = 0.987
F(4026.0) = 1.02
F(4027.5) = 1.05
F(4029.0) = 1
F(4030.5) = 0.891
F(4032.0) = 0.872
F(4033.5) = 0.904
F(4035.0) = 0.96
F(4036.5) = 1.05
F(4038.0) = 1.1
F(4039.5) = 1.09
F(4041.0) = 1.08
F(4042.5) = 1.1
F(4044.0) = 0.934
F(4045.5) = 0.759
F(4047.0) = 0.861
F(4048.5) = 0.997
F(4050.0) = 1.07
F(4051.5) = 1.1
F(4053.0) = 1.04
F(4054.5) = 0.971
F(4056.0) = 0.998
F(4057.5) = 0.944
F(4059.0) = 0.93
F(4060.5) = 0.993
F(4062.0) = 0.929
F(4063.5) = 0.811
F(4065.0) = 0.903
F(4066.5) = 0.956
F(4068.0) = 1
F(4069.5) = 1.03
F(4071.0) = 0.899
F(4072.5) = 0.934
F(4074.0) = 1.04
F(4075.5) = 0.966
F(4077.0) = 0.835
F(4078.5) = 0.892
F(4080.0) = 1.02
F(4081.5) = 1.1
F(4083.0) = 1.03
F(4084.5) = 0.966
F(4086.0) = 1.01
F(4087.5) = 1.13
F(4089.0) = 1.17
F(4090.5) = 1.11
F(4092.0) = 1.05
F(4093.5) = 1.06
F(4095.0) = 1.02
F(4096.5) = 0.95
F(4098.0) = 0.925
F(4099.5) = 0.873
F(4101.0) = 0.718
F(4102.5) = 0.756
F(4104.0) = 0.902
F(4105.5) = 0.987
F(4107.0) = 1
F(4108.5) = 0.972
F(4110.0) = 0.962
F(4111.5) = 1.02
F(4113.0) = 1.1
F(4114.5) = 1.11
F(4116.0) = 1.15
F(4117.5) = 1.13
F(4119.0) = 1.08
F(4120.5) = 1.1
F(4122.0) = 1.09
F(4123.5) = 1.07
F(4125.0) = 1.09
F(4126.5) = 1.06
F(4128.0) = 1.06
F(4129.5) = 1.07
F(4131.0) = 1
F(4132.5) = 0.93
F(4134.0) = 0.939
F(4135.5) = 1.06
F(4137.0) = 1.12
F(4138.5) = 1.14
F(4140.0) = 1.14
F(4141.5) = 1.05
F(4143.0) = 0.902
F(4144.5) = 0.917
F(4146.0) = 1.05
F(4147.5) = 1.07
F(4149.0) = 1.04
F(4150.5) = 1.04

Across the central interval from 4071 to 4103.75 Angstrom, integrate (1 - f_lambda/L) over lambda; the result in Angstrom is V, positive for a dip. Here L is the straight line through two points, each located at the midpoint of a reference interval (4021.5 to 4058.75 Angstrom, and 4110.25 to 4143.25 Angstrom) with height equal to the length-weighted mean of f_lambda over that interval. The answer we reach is 1.8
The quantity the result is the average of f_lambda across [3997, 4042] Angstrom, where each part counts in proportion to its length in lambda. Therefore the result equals 1.01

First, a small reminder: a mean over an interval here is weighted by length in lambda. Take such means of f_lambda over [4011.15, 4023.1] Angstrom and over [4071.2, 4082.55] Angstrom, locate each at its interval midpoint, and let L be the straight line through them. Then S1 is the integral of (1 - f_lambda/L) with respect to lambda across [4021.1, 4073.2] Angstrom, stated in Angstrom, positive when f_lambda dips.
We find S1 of 1.9 Angstrom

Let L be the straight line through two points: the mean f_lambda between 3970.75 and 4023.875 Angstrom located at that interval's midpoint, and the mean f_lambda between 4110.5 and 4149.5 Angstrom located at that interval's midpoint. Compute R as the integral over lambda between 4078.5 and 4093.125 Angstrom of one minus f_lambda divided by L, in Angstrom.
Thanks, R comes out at -0.7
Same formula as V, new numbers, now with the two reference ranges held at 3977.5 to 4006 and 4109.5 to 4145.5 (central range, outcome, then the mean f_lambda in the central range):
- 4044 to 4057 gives 0.18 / 0.972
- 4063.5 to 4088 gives 0.79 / 0.975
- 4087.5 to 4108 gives 1.15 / 0.969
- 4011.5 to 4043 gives -2.10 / 1.03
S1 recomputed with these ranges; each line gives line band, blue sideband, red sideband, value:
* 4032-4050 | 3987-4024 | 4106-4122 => 0.59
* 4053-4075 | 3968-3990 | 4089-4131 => -1.27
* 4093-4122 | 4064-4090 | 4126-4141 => 0.93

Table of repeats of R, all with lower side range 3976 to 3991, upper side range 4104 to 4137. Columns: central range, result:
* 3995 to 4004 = -0.9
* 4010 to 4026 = -2.3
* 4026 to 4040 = -0.8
